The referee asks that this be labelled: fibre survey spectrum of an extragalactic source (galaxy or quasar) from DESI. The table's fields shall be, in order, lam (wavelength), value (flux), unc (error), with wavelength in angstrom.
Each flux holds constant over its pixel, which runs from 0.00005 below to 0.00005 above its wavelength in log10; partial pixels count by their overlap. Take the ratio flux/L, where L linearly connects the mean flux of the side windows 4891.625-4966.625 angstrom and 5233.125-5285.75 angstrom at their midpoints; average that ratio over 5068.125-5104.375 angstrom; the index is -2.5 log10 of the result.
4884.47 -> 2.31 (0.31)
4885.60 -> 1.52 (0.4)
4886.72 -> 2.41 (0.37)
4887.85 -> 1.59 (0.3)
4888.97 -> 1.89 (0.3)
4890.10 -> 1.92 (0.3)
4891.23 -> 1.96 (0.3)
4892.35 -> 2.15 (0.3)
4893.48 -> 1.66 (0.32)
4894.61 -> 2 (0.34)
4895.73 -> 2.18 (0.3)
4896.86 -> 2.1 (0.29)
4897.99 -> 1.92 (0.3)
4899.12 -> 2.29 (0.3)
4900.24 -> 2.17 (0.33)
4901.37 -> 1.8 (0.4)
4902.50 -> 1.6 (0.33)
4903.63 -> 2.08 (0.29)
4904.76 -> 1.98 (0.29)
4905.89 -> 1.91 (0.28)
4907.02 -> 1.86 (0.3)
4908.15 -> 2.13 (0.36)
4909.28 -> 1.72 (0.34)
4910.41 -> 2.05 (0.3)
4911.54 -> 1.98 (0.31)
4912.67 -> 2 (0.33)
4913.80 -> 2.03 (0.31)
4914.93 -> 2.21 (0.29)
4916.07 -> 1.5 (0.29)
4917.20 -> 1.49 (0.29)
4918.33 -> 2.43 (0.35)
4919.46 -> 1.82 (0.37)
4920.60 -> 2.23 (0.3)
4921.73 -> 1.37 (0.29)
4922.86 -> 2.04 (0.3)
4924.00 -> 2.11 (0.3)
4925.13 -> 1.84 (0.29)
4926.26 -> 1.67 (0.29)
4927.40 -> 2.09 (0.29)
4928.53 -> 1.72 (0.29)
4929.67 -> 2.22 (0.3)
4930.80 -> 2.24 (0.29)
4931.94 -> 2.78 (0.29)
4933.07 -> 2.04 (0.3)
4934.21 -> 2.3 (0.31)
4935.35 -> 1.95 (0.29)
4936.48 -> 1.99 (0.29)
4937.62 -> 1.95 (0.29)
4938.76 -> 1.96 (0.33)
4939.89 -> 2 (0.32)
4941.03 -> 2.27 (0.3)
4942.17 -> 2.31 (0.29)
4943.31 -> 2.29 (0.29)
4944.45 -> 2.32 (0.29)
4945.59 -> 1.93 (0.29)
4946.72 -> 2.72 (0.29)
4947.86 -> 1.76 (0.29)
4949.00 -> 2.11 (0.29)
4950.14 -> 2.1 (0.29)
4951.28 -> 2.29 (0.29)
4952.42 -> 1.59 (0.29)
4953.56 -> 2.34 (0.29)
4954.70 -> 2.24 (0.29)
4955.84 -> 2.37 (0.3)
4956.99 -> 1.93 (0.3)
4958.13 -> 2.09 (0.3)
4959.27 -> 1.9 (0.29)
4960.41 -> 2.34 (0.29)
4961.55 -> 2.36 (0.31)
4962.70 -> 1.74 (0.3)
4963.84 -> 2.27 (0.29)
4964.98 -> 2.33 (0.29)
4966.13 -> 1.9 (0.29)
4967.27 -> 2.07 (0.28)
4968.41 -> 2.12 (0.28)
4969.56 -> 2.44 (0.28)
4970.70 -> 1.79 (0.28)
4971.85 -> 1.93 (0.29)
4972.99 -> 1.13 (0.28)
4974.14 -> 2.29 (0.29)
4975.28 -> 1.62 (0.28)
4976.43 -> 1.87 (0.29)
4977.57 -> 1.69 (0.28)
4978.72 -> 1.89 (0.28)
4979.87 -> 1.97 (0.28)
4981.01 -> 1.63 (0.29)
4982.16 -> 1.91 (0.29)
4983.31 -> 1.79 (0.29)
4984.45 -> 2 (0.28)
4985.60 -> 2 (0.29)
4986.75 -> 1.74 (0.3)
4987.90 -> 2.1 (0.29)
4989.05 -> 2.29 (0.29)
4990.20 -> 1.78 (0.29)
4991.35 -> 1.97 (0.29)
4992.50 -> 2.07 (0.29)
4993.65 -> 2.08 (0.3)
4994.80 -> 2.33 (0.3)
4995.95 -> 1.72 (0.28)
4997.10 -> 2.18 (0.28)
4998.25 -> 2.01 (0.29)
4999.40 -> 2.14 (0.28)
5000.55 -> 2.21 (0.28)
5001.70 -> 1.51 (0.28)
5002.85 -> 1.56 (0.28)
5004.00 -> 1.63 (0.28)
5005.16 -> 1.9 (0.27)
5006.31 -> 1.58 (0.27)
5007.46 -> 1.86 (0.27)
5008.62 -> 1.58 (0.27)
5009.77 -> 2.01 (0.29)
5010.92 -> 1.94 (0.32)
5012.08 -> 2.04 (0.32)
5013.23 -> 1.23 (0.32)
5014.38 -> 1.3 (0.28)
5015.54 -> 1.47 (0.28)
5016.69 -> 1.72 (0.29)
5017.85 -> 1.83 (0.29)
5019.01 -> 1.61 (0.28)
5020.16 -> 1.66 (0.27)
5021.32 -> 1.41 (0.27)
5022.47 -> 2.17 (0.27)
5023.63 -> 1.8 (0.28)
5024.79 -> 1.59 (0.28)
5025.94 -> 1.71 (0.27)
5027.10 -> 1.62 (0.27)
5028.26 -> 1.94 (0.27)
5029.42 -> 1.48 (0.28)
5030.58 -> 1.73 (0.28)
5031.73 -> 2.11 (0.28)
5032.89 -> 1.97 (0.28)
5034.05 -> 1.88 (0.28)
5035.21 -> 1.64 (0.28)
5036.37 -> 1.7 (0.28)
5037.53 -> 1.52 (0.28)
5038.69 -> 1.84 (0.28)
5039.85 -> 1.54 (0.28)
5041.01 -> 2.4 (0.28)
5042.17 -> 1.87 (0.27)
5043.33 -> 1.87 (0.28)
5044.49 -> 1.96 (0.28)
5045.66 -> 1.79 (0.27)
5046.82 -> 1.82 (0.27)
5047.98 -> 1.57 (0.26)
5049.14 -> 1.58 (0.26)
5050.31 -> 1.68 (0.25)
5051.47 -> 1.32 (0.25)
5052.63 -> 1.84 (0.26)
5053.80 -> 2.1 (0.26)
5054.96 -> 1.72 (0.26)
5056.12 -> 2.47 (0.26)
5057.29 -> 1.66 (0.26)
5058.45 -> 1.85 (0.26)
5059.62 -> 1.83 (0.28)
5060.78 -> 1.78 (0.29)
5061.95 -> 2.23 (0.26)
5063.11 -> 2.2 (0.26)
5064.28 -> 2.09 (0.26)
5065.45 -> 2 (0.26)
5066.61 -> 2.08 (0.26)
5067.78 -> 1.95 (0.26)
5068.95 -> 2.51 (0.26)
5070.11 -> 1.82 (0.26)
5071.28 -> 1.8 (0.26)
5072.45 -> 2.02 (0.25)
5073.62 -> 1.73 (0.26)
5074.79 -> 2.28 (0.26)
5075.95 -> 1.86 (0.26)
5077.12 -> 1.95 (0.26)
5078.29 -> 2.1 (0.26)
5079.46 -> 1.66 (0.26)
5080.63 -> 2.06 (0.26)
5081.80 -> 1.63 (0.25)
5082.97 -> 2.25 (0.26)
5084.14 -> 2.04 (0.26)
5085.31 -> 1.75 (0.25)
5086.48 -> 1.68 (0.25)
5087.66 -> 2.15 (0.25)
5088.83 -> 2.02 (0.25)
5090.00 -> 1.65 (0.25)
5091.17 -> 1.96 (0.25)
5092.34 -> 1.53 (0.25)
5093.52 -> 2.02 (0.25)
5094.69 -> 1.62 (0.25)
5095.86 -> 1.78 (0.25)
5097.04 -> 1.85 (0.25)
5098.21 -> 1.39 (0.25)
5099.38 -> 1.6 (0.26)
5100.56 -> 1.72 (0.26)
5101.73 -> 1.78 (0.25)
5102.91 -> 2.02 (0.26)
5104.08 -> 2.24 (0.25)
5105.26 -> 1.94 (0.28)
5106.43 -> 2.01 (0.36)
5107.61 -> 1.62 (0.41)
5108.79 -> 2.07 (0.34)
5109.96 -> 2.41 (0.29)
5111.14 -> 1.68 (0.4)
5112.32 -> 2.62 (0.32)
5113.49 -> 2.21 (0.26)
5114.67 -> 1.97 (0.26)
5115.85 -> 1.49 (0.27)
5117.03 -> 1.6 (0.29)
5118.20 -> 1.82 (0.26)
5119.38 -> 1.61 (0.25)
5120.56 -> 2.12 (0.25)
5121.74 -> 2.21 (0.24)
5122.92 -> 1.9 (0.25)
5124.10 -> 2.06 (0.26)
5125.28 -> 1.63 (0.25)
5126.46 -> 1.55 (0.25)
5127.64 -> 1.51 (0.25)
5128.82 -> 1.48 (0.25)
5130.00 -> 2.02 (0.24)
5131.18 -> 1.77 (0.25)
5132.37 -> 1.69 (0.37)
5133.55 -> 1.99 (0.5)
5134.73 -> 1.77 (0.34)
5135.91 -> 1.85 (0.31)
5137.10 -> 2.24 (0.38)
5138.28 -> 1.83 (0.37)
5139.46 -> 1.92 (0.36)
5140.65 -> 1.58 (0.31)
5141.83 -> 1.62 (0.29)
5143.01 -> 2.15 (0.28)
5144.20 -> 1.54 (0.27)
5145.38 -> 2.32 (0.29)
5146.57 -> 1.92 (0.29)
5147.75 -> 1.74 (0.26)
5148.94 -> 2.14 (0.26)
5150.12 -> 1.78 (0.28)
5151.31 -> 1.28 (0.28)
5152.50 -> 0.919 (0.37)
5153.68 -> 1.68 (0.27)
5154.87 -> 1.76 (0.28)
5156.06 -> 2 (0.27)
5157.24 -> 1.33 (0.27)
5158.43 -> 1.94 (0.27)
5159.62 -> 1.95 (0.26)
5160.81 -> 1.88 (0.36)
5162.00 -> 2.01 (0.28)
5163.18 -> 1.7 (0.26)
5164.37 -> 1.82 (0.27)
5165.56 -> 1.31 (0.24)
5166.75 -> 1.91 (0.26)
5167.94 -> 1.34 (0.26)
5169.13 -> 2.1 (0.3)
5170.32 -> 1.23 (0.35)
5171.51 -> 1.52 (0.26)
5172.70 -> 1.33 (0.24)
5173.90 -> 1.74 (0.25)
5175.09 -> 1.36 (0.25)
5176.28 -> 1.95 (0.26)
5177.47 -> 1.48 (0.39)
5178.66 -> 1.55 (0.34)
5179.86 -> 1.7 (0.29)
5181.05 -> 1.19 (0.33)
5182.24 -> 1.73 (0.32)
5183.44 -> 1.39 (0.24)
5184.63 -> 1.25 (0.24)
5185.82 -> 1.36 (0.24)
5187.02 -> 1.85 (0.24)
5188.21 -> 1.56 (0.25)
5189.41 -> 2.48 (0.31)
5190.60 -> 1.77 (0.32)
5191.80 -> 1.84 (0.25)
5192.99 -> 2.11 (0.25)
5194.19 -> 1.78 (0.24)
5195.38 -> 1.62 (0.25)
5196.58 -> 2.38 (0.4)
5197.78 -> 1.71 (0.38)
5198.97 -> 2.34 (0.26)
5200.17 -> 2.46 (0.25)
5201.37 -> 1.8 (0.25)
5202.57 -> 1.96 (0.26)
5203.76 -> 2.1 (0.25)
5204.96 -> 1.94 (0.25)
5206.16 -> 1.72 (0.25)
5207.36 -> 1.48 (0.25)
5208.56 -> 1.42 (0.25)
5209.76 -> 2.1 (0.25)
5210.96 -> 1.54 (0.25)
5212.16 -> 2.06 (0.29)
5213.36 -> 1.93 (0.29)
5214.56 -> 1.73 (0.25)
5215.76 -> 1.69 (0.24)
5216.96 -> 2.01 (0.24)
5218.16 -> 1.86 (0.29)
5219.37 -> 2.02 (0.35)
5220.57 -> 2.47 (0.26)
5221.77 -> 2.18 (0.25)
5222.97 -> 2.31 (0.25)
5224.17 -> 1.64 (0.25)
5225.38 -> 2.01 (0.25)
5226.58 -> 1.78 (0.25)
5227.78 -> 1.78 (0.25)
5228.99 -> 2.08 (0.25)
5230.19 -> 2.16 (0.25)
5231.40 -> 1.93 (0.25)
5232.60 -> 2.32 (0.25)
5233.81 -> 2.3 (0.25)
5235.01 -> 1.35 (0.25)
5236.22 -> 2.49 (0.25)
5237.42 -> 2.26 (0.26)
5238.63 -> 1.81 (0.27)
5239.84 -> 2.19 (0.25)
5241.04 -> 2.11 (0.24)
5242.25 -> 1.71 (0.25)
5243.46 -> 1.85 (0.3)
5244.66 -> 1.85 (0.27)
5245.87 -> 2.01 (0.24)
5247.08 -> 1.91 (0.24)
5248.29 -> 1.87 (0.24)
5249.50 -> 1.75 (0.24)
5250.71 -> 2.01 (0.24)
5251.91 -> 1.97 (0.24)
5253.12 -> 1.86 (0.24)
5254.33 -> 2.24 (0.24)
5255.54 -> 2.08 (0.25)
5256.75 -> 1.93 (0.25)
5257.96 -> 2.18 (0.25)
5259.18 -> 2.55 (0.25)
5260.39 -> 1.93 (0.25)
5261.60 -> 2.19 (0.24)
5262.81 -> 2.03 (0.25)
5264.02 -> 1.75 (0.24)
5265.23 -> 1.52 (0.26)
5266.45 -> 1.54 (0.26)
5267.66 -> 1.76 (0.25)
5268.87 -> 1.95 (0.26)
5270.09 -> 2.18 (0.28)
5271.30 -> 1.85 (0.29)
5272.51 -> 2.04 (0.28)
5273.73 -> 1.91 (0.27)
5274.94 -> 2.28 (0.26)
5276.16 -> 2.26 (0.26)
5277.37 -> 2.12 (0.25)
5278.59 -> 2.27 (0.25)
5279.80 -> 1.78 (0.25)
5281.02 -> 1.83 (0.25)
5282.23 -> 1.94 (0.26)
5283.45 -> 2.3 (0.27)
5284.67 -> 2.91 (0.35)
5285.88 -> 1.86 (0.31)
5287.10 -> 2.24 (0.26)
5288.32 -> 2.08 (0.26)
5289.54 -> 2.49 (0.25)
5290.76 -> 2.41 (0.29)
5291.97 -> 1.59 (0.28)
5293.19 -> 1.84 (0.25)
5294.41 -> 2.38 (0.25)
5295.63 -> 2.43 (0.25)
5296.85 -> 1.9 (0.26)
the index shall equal 0.082 mag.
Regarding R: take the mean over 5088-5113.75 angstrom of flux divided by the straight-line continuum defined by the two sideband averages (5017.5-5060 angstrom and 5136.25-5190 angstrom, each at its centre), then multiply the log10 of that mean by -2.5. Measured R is -0.09 mag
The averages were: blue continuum 1.79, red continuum 1.7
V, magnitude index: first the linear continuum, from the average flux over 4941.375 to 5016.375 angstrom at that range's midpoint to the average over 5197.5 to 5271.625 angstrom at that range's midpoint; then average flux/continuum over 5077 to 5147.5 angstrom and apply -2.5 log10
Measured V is 0.05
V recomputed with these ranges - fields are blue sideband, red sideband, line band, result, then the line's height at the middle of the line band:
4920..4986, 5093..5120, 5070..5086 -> -0.01 mag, 1.9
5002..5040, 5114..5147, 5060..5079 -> -0.15 mag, 1.76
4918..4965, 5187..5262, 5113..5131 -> 0.12 mag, 2.02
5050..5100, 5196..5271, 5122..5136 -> 0.09 mag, 1.92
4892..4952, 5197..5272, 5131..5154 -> 0.11 mag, 1.98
